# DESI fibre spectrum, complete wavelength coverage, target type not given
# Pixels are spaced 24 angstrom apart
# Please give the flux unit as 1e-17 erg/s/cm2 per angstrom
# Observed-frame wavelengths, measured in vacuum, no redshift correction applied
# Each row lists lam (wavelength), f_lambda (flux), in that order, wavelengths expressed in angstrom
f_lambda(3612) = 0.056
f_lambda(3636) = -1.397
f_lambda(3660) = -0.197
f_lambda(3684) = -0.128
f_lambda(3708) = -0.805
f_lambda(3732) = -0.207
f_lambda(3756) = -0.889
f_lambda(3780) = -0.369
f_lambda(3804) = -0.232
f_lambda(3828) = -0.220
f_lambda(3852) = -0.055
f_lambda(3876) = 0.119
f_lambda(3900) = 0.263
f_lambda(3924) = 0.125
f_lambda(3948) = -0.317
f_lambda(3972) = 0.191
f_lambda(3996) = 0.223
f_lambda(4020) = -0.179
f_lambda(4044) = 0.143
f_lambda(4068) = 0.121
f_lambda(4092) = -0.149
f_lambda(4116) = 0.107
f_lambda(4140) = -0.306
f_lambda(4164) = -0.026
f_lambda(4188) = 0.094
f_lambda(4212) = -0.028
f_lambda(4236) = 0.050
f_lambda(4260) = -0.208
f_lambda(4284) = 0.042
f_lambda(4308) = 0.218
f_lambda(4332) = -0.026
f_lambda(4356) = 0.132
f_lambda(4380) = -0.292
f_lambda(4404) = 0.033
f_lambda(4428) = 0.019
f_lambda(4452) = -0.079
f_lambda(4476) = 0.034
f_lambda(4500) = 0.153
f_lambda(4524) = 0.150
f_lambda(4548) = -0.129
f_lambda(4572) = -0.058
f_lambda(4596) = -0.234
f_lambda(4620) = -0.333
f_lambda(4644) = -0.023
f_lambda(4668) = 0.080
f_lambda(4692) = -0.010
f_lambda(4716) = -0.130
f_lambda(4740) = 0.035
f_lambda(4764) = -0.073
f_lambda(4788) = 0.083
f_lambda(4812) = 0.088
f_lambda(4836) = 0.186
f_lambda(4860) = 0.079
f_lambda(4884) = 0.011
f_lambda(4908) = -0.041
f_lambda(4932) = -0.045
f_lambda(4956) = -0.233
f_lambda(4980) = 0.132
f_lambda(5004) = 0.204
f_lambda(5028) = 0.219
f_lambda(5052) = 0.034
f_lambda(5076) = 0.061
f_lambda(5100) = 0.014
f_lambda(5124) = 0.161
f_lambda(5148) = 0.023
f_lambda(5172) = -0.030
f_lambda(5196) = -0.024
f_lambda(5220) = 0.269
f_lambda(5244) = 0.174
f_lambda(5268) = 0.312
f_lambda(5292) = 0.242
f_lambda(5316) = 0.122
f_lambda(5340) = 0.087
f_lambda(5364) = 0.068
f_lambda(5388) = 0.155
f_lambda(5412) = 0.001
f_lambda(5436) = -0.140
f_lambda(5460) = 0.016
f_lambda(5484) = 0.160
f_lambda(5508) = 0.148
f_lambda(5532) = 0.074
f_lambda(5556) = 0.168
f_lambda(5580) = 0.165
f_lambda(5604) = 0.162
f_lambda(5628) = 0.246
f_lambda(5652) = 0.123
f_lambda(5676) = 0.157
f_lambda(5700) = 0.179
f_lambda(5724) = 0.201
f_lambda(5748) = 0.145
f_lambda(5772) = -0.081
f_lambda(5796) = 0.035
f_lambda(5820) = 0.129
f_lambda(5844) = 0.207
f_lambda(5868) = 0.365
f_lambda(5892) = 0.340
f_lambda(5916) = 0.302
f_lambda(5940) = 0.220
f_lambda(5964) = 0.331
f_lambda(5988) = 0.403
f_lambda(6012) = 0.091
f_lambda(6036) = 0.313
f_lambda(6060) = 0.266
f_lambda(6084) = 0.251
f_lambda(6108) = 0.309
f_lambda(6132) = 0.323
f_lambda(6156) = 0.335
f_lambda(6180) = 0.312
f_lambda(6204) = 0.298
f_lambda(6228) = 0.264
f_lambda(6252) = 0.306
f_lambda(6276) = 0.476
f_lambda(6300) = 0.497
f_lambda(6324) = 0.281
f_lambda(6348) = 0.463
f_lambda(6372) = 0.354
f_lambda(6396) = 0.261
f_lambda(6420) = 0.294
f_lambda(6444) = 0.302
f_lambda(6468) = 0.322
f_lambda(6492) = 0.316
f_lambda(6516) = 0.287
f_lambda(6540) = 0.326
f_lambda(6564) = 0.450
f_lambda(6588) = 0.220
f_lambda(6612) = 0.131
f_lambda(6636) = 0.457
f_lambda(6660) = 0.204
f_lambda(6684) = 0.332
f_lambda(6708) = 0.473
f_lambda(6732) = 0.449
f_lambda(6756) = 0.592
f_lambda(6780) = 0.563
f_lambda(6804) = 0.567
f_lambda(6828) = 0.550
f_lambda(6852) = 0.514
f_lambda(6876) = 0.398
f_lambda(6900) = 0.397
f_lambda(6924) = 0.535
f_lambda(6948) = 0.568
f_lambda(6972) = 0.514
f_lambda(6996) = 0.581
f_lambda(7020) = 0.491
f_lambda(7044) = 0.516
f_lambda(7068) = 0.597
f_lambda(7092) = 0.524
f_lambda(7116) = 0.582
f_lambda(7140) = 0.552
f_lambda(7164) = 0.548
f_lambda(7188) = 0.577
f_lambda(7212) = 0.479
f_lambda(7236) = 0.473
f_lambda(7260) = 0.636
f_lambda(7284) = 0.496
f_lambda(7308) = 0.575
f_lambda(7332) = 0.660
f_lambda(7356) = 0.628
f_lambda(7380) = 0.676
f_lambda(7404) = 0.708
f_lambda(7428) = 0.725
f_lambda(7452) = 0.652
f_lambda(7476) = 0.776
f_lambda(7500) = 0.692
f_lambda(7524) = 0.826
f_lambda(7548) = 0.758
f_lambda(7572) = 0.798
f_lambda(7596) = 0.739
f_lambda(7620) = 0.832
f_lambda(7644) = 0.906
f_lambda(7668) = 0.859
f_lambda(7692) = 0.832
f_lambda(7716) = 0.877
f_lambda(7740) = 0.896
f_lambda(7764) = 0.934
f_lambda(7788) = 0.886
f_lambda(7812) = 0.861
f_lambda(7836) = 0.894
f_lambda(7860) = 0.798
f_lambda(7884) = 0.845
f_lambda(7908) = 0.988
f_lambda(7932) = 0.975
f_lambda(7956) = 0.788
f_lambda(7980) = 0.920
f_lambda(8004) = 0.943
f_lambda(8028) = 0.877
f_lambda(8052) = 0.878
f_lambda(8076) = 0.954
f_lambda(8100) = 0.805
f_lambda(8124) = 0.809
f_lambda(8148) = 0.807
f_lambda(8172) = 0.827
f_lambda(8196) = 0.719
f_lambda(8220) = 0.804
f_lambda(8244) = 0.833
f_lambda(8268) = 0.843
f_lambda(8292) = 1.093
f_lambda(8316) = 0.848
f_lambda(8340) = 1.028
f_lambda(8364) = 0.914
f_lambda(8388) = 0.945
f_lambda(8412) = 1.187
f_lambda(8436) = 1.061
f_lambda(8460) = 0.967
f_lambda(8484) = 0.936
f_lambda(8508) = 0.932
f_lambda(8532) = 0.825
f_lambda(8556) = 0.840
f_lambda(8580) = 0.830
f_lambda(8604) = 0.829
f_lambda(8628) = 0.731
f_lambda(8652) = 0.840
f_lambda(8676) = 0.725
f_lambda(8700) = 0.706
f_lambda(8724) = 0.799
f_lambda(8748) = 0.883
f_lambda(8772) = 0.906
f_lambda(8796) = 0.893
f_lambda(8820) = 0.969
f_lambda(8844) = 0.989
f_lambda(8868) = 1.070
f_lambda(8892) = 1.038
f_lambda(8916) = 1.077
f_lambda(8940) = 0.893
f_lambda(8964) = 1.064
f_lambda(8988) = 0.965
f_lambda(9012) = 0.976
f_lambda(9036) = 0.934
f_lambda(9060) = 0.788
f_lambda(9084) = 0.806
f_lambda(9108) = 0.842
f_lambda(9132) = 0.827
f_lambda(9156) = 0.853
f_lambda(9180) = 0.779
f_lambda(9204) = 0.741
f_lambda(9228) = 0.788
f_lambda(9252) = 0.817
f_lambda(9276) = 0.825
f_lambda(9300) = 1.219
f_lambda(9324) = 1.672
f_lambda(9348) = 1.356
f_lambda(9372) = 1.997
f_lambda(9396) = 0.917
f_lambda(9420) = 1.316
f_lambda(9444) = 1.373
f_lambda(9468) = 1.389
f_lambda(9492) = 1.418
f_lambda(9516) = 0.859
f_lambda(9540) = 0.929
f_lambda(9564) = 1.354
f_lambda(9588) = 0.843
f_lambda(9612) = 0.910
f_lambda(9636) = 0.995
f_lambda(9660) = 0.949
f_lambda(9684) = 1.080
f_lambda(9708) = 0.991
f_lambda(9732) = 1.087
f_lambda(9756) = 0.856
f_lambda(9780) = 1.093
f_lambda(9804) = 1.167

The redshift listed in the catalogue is 0.678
